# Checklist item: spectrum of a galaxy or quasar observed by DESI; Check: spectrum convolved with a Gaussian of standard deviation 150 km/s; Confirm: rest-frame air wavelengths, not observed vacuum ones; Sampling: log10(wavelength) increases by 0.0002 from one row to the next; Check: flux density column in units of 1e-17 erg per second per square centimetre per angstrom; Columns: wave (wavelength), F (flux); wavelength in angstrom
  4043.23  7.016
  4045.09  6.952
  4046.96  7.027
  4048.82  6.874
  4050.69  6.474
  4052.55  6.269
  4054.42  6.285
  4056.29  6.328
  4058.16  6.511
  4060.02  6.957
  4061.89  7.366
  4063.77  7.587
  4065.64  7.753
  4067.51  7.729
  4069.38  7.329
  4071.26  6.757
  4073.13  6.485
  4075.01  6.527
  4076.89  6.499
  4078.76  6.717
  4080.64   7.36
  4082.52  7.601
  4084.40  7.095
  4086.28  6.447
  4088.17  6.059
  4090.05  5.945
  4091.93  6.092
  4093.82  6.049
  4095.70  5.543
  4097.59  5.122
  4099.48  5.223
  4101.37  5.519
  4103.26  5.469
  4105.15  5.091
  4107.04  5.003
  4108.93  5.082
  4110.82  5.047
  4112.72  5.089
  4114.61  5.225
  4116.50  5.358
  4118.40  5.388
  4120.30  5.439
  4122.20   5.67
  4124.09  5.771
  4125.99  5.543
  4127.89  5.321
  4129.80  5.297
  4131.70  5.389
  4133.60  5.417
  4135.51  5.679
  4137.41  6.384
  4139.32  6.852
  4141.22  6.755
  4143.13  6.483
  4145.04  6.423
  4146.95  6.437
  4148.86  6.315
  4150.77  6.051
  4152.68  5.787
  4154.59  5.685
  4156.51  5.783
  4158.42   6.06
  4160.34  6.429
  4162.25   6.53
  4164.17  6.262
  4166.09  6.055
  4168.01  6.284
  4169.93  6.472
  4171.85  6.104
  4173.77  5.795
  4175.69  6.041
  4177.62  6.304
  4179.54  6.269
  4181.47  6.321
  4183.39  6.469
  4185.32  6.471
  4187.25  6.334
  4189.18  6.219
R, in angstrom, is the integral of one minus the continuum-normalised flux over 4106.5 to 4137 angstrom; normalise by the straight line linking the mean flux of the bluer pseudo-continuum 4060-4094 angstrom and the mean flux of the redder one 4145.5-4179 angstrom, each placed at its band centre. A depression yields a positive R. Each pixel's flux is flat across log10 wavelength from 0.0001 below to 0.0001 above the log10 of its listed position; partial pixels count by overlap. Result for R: 5.2 angstrom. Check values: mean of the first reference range 6.87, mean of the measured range 5.38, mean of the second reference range 6.15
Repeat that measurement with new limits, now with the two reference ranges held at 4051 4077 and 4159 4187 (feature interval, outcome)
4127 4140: 1.50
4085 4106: 3.12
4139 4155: 0.27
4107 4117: 2.24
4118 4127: 1.35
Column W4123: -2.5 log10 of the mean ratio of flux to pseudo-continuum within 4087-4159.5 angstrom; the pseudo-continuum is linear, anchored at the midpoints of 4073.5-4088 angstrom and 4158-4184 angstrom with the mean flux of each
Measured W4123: 0.15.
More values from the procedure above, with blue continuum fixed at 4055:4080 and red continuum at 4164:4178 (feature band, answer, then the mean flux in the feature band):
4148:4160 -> 0.056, 5.97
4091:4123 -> 0.232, 5.37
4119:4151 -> 0.084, 5.95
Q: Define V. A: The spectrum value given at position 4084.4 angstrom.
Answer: 7.095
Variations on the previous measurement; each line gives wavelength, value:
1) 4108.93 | 5.082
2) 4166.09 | 6.055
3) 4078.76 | 6.717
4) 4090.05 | 5.945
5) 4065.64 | 7.753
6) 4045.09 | 6.952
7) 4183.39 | 6.469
